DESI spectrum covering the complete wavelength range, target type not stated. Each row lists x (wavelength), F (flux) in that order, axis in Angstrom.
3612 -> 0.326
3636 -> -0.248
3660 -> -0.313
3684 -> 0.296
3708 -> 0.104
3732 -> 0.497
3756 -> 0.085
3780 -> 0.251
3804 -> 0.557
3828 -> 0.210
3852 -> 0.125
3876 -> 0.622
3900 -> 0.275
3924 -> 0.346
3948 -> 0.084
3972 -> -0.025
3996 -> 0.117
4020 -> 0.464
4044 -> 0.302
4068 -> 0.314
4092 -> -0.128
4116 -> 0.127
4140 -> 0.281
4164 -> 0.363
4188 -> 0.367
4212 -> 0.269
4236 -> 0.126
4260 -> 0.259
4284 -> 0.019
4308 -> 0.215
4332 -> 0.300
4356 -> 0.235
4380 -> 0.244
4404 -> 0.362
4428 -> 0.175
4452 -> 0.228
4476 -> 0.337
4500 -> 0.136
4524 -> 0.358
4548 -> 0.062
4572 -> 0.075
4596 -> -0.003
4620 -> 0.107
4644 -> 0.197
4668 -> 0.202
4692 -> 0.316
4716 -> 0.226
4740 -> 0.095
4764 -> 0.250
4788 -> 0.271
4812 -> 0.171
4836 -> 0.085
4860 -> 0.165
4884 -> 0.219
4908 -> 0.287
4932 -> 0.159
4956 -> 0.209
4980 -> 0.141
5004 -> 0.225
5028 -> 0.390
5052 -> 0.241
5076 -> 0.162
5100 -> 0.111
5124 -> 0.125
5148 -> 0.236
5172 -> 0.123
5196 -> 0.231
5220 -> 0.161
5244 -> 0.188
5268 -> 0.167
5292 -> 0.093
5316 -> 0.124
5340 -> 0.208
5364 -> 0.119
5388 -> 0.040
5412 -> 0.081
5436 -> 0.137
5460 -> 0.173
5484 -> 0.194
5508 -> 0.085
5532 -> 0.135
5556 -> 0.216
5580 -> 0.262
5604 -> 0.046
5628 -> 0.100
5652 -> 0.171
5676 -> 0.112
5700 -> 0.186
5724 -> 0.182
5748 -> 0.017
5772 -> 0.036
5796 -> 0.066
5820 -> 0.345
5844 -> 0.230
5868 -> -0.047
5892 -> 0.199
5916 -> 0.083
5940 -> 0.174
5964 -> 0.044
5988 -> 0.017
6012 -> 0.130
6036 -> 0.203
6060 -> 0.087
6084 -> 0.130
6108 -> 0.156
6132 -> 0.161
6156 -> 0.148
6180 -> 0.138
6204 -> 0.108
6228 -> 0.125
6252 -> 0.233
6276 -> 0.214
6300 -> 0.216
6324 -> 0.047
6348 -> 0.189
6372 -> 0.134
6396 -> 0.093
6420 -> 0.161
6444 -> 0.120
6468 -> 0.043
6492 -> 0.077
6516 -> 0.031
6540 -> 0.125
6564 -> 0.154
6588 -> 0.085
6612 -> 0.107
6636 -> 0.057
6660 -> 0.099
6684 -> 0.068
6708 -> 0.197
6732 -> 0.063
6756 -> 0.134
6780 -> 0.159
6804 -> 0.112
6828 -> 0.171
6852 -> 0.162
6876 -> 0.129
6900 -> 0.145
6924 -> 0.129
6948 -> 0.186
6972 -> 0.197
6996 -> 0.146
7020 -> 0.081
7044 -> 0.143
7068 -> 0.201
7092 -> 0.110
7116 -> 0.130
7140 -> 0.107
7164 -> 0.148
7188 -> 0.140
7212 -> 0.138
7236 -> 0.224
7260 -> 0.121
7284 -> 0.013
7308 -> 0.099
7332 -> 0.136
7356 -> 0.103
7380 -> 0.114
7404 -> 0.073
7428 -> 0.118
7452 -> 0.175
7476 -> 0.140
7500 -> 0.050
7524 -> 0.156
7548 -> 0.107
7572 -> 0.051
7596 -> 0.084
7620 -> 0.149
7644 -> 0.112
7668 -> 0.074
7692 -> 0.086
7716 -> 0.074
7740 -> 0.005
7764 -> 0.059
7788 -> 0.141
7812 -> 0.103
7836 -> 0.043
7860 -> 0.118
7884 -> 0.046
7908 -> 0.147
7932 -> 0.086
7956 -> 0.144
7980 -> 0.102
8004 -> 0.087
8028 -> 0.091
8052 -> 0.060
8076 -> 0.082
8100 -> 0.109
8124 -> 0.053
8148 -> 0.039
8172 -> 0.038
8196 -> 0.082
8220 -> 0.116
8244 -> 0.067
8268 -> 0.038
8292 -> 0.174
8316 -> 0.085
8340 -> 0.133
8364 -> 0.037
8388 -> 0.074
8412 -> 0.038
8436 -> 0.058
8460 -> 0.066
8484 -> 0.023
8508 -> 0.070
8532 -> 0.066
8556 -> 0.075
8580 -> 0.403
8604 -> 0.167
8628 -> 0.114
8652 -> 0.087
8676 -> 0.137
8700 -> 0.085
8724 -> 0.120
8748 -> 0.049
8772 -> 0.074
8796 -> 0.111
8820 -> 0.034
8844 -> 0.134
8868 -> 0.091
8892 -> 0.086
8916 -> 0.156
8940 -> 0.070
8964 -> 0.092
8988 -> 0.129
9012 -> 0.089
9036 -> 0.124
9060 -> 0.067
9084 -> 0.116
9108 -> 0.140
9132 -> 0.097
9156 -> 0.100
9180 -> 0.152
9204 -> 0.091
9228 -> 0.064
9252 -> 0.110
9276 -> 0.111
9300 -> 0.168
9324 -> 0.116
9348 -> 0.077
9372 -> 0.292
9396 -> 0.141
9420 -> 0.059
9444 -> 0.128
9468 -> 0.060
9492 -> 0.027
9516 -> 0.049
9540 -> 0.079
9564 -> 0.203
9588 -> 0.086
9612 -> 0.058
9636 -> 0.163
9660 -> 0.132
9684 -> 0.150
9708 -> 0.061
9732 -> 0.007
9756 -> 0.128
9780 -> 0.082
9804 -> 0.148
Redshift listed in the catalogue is 1.303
